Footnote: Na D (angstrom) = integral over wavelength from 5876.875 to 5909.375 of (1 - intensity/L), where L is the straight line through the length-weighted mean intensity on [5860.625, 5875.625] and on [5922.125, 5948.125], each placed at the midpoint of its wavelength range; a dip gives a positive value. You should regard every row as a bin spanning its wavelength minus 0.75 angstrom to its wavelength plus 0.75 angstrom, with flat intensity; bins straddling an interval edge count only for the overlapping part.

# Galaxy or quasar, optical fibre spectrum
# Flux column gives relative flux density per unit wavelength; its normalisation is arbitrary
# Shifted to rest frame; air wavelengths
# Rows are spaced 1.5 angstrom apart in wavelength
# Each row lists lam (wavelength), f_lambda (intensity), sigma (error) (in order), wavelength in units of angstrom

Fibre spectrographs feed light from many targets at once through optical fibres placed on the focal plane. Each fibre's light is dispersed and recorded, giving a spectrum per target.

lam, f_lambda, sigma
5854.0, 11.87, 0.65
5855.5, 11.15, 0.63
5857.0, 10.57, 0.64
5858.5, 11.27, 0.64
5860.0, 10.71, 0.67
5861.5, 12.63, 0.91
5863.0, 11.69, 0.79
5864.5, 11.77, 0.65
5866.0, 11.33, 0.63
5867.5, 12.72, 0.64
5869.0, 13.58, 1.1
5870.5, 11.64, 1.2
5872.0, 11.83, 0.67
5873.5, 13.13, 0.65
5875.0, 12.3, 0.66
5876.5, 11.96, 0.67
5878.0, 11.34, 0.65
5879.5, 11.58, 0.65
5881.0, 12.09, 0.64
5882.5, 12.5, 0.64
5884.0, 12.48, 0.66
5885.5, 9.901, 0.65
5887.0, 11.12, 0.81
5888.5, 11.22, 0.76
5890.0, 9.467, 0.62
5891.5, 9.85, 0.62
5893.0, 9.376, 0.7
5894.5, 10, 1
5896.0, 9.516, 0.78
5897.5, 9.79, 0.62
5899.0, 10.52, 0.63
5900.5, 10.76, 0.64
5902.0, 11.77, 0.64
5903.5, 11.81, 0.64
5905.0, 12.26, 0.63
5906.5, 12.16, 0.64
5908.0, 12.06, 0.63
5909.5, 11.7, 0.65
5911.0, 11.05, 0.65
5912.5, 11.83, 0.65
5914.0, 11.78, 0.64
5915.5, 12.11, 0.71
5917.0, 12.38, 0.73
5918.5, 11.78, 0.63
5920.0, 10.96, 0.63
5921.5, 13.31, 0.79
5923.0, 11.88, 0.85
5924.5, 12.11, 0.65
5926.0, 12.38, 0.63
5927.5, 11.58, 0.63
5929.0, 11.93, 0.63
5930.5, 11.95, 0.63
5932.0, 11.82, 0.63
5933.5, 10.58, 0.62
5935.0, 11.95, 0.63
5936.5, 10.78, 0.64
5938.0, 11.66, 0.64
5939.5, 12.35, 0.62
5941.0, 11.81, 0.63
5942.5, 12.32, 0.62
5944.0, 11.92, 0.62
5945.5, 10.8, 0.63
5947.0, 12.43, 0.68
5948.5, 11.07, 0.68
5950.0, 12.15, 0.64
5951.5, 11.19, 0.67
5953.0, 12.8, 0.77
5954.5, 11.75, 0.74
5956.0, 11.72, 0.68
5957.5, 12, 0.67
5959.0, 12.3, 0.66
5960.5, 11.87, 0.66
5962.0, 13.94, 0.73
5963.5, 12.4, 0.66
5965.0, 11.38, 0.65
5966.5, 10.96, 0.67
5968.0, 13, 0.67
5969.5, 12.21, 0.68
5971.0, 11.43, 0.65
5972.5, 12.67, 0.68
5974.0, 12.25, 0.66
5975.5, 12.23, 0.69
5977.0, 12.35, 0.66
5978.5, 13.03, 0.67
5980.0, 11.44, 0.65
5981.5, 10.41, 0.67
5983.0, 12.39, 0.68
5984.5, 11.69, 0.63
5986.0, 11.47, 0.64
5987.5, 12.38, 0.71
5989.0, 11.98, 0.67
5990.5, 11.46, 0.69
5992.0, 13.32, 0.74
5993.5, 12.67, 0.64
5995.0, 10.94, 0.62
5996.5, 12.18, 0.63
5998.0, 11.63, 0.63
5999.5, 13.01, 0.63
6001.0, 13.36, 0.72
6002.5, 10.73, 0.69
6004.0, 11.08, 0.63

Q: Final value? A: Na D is 2.7 angstrom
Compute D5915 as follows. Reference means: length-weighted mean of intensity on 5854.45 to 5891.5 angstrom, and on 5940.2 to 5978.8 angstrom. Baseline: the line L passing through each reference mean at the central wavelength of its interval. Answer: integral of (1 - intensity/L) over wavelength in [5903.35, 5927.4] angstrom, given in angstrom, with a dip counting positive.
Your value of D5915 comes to -0.2 angstrom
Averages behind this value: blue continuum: 11.6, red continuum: 12.1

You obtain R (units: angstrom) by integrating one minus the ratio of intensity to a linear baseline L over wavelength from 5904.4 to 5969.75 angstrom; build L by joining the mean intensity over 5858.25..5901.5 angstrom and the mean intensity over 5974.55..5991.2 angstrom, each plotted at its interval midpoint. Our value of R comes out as -1.5 angstrom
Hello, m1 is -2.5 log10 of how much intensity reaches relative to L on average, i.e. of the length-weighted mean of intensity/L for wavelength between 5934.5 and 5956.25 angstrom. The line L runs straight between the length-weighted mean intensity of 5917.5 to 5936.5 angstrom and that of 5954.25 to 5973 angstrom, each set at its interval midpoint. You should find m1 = 0.02 mag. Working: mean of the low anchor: 11.8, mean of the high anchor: 12.1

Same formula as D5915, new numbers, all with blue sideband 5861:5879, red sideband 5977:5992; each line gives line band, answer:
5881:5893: 1.2 angstrom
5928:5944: 0.4 angstrom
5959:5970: -0.3 angstrom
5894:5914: 1.4 angstrom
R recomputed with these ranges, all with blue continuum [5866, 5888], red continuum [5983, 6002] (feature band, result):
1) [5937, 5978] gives 0.25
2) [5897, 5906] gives 0.60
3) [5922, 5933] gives 0.10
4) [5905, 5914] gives 0.17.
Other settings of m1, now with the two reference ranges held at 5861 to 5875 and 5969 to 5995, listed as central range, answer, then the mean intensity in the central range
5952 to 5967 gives 0.00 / 12.1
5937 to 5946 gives 0.03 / 11.8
